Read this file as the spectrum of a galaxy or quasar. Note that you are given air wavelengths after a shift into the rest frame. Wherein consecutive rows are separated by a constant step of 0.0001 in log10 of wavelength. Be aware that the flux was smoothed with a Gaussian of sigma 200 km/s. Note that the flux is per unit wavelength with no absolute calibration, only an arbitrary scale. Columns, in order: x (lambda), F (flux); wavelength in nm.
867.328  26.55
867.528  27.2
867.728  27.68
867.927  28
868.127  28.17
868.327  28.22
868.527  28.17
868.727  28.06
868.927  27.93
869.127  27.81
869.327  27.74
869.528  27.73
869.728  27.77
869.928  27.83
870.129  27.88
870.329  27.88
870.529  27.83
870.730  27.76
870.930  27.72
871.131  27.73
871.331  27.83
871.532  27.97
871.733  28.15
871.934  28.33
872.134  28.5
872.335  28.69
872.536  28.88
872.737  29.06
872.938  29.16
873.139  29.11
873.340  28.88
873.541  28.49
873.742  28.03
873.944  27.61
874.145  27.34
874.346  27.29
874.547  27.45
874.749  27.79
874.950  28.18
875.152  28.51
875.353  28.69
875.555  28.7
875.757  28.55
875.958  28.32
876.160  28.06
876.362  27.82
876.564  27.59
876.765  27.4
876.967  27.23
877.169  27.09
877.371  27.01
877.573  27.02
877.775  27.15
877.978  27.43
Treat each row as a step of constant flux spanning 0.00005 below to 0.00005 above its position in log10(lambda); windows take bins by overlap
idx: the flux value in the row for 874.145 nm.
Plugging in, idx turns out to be 27.34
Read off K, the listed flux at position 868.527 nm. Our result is 28.17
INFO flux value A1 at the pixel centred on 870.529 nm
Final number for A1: 27.83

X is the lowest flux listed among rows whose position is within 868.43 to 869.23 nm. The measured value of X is 27.81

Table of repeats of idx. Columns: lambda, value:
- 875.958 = 28.32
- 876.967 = 27.23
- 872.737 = 29.06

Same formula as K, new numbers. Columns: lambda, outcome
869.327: 27.74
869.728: 27.77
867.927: 28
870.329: 27.88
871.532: 27.97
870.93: 27.72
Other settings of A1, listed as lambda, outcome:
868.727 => 28.06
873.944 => 27.61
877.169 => 27.09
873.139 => 29.11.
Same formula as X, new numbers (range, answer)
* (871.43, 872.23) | 27.97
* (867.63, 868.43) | 27.68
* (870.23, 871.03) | 27.72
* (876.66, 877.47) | 27.01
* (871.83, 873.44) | 28.33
